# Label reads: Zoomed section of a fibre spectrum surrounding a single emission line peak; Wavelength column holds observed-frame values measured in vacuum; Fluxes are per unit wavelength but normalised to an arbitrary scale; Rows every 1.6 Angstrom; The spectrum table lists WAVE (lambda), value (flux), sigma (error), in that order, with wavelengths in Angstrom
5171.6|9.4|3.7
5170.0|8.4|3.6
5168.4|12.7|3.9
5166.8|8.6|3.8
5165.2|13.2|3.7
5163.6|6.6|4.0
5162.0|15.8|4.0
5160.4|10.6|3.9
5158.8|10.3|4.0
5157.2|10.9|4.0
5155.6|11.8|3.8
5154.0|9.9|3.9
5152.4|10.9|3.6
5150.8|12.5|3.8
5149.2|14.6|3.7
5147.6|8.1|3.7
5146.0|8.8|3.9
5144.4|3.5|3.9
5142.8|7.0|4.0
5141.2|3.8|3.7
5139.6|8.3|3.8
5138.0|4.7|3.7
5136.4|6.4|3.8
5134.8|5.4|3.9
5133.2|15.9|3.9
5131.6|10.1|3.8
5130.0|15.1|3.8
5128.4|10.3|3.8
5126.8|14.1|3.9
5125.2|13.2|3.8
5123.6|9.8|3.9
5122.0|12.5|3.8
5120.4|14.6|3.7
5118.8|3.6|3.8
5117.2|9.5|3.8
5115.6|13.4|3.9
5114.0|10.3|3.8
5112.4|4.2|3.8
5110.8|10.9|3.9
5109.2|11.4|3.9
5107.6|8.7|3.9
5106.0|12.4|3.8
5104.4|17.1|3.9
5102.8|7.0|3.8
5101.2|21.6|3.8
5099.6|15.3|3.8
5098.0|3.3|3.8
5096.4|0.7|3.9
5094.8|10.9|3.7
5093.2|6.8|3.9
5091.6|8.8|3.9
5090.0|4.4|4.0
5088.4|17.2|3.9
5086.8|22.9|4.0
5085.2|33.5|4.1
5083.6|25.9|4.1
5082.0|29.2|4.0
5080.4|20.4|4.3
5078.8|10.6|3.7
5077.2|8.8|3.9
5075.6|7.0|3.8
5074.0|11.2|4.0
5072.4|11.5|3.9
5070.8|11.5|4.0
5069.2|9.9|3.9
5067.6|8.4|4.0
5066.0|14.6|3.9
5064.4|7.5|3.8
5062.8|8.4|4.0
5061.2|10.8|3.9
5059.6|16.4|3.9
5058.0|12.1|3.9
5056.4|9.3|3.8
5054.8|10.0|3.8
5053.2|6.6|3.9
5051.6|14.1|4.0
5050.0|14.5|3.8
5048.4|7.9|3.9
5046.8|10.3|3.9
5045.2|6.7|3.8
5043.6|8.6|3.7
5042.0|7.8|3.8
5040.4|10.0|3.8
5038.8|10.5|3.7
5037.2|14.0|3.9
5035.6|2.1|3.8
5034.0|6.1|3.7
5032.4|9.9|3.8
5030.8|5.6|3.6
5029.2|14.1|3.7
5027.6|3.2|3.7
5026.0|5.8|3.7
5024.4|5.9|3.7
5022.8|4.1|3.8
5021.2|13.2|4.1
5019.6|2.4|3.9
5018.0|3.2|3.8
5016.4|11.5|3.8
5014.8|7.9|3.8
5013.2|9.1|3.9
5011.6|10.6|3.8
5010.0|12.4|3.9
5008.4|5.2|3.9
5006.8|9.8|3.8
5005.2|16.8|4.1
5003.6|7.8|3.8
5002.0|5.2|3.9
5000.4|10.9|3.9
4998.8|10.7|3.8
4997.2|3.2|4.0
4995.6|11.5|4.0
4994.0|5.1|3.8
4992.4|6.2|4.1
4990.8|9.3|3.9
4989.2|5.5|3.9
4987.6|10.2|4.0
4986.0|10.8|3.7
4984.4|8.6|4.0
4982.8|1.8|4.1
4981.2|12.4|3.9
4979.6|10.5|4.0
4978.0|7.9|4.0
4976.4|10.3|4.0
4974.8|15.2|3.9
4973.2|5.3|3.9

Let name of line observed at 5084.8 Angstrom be [O II] 3727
